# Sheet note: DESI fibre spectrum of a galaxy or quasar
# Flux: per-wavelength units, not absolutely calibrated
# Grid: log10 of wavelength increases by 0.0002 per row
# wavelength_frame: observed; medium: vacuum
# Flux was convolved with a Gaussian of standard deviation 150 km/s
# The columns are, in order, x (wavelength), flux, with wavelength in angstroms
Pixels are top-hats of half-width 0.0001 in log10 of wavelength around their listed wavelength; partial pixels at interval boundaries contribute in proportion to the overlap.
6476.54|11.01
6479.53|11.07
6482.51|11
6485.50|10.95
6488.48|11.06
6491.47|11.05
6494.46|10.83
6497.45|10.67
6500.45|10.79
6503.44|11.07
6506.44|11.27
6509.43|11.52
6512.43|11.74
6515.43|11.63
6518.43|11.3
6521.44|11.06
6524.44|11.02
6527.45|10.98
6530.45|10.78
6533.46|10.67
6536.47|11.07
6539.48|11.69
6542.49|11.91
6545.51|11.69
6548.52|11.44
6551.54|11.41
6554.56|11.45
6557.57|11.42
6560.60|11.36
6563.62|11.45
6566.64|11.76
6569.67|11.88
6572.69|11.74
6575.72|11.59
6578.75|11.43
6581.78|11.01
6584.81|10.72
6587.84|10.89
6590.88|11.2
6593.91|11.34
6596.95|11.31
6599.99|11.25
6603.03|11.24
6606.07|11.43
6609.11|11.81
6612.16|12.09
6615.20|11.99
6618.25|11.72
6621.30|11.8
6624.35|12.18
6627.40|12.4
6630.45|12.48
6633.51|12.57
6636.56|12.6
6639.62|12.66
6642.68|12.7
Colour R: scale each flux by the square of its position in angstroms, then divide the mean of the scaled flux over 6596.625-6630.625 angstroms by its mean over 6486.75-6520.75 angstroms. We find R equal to 1.1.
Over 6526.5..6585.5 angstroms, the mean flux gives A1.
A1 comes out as 11.4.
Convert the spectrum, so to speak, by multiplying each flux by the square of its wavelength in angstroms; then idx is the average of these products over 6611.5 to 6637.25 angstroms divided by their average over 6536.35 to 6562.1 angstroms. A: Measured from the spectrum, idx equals 1.08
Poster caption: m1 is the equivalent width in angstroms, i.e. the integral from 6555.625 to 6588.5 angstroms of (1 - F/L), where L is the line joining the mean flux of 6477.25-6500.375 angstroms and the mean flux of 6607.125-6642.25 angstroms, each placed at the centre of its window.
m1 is 0.9 angstroms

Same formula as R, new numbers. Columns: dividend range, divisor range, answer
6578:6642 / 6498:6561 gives 1.07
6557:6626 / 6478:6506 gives 1.08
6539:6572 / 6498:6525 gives 1.04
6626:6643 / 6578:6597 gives 1.15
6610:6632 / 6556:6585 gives 1.07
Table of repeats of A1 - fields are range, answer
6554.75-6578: 11.6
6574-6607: 11.2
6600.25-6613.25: 11.6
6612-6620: 11.9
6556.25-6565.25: 11.4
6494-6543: 11.2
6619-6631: 12.2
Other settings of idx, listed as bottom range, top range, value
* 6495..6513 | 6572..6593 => 1.03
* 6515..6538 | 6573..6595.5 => 1.03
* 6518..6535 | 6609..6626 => 1.12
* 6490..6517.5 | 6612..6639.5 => 1.14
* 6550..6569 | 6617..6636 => 1.09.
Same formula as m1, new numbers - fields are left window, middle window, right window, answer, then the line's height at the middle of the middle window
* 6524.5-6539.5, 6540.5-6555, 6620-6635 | -0.52 angstroms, 11.2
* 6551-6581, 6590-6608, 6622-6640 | 1.03 angstroms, 12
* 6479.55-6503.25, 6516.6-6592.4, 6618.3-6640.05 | 1.62 angstroms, 11.6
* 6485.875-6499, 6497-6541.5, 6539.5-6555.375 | 0.27 angstroms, 11.2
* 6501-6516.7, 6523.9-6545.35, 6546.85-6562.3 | 0.40 angstroms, 11.4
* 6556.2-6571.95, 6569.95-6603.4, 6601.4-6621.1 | 1.08 angstroms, 11.6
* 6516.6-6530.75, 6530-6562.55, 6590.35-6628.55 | -0.43 angstroms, 11.2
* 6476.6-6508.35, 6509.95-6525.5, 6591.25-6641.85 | -0.27 angstroms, 11.2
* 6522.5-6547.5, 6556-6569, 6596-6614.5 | -0.19 angstroms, 11.4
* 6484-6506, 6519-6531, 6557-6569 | 0.21 angstroms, 11.2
